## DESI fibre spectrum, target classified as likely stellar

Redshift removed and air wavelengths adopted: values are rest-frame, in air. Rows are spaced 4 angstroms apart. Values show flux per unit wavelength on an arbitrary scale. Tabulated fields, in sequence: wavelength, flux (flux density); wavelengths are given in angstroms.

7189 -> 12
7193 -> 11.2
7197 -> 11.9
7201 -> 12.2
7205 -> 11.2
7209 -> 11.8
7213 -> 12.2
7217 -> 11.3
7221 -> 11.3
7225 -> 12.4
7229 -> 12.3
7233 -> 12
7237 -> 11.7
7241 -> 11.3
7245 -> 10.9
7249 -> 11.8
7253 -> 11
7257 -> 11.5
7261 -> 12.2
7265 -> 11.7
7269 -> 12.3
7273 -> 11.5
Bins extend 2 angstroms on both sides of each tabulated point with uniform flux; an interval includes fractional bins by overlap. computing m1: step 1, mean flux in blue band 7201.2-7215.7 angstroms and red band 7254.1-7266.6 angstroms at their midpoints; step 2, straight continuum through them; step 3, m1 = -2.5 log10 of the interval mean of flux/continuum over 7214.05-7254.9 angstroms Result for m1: 0.01 mag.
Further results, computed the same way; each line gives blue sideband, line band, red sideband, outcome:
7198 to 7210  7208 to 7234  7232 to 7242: -0.02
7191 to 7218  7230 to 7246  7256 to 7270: 0.02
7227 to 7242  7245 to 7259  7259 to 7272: 0.06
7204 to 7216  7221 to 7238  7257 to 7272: -0.02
